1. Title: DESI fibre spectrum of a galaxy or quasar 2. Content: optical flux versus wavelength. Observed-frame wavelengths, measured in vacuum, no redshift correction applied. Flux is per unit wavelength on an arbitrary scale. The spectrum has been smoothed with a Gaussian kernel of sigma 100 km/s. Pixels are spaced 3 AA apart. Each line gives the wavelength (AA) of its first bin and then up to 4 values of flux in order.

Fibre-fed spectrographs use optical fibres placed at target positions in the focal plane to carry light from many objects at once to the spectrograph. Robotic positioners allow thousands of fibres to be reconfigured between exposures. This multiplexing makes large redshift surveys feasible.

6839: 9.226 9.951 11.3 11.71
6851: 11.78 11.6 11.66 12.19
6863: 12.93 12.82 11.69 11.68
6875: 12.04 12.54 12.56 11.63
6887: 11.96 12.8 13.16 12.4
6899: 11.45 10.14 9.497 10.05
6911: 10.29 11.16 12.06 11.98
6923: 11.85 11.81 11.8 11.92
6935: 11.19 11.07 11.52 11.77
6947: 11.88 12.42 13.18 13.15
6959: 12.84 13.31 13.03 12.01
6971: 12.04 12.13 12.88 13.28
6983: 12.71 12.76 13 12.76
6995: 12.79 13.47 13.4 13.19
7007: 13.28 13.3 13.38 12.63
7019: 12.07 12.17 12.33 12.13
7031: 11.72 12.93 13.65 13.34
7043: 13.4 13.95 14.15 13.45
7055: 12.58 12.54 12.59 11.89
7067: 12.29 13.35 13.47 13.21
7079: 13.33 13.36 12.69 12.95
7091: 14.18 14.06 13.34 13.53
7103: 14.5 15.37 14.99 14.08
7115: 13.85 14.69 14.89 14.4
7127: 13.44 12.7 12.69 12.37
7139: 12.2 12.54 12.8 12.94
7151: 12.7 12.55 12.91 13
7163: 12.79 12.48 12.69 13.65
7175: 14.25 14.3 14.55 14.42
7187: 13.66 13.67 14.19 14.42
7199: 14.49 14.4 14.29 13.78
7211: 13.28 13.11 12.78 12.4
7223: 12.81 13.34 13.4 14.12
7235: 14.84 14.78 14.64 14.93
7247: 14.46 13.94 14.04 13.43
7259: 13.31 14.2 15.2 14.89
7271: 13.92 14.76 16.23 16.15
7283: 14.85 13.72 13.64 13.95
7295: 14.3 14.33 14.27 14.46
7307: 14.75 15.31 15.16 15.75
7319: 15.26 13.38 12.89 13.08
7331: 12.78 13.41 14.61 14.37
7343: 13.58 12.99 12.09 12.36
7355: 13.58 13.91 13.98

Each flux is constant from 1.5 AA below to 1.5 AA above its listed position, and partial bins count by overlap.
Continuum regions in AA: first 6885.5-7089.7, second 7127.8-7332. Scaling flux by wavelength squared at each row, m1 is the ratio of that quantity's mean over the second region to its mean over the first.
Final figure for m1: 1.19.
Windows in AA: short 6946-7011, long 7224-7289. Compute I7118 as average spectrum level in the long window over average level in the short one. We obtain 1.12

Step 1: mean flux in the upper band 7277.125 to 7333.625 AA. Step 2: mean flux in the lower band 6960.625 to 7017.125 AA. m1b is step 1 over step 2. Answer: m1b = 1.11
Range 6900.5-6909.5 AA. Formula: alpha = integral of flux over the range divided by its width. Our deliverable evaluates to 9.9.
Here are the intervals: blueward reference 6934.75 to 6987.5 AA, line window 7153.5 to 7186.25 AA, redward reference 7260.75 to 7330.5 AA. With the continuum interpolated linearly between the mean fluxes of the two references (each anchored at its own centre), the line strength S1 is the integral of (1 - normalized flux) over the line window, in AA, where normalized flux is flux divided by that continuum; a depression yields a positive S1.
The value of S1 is 0.7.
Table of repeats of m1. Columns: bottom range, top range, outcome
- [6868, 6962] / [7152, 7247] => 1.26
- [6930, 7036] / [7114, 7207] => 1.13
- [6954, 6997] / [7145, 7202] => 1.12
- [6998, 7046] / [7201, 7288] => 1.17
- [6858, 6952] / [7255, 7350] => 1.35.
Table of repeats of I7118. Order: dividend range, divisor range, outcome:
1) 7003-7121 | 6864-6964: 1.12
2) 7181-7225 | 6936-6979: 1.11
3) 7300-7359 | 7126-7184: 1.06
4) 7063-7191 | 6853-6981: 1.12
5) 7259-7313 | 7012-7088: 1.13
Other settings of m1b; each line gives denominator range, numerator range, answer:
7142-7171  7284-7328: 1.12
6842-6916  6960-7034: 1.09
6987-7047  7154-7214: 1.06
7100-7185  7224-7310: 1.06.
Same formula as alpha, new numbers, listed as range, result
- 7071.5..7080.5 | 13.3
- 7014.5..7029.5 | 12.3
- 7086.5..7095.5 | 13.7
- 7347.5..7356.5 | 12.7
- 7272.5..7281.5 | 15.7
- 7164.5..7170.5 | 12.6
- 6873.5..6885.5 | 12.2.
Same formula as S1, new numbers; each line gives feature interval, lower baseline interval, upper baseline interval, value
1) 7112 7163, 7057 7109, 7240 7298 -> 1.9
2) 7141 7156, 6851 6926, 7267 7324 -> 1.0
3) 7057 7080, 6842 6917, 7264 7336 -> 0.2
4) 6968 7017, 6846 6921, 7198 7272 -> -1.9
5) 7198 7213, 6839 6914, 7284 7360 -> -0.8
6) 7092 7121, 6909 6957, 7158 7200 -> -2.5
